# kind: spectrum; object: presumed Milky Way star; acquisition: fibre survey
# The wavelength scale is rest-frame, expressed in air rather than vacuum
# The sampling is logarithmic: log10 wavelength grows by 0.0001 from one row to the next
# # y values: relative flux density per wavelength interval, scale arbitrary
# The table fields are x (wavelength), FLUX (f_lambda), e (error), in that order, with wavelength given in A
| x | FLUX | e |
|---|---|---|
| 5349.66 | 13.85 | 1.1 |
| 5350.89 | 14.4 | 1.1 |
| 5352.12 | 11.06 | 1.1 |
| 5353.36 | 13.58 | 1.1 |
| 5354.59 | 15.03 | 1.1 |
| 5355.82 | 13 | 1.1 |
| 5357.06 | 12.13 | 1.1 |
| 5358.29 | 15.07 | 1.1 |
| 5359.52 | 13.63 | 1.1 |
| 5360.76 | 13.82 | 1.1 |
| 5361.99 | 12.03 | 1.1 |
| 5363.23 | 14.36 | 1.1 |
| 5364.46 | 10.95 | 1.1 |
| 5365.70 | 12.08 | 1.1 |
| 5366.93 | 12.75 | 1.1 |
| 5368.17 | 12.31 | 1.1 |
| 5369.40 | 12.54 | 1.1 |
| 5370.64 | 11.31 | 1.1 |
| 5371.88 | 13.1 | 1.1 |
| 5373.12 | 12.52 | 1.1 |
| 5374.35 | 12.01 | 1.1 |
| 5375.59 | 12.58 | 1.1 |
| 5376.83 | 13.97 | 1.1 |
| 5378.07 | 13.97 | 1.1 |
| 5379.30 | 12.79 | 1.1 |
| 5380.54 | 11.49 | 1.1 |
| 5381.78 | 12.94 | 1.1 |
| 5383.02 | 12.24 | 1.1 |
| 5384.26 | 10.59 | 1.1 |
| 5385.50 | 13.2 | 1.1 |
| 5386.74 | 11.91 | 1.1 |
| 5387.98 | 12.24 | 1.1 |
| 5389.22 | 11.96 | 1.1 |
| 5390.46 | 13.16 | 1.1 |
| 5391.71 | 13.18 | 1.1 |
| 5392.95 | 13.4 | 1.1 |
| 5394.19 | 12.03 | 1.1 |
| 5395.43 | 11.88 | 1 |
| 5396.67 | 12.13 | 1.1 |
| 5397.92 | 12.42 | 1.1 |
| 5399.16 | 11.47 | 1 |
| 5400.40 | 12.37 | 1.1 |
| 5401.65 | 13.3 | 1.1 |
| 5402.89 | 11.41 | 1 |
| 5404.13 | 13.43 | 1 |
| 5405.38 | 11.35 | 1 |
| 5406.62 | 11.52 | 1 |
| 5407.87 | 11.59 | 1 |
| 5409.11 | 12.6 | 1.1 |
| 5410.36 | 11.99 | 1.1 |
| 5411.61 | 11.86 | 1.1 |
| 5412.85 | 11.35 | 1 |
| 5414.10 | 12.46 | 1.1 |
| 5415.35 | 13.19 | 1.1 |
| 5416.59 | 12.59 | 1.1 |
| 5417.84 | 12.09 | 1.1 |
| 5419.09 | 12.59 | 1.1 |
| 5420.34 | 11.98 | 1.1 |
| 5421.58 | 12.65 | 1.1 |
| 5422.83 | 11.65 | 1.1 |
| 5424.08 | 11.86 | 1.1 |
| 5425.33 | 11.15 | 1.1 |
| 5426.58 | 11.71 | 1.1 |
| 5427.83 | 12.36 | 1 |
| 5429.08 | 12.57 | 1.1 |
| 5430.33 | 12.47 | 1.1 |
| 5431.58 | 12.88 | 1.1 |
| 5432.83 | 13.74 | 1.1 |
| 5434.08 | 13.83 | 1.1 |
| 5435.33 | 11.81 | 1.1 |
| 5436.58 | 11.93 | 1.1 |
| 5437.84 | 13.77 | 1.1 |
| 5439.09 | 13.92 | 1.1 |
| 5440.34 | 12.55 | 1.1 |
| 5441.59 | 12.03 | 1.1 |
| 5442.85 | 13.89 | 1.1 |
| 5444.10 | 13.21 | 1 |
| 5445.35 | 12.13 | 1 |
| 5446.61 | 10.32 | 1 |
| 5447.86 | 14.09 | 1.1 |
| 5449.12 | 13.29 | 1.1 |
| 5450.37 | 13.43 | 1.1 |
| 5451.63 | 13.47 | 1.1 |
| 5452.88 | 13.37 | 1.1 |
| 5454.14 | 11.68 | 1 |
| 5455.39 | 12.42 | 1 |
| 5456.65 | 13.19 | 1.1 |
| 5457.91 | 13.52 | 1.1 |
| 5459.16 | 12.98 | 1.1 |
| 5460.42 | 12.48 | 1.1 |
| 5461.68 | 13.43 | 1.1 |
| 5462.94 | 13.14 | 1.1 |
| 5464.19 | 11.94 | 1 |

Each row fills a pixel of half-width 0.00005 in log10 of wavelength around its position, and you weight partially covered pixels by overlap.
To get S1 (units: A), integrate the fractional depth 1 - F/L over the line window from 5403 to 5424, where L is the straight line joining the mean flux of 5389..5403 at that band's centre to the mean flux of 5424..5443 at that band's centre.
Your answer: 0.6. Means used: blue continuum 12.4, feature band 12.2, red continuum 12.6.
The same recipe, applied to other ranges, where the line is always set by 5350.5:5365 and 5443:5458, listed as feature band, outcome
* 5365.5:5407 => 2.3 A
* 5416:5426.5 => 0.8 A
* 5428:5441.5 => 0.0 A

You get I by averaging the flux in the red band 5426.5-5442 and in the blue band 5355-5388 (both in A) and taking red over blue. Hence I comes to 1.0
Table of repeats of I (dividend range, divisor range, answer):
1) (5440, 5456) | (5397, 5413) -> 1.06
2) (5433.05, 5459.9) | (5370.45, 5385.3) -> 1.03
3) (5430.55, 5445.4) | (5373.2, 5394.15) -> 1.03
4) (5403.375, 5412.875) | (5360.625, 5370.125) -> 0.96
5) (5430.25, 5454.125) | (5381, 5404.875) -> 1.05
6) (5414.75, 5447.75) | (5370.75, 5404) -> 1.00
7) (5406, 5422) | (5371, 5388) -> 0.97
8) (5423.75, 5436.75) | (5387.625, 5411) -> 1.01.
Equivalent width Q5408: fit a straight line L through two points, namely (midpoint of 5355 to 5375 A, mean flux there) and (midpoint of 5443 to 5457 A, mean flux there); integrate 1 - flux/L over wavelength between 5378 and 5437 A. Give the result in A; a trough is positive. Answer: 2.2 A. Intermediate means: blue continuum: 12.7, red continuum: 12.8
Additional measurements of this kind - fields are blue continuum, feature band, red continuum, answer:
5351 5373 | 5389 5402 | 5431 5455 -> 0.4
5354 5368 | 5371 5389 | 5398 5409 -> 0.2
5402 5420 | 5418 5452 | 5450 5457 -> -0.1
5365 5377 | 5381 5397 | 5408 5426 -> -0.1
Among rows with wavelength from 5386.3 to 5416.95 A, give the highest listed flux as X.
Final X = 13.43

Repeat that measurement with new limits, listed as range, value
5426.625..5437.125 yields 13.83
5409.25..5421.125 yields 13.19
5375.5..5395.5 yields 13.97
